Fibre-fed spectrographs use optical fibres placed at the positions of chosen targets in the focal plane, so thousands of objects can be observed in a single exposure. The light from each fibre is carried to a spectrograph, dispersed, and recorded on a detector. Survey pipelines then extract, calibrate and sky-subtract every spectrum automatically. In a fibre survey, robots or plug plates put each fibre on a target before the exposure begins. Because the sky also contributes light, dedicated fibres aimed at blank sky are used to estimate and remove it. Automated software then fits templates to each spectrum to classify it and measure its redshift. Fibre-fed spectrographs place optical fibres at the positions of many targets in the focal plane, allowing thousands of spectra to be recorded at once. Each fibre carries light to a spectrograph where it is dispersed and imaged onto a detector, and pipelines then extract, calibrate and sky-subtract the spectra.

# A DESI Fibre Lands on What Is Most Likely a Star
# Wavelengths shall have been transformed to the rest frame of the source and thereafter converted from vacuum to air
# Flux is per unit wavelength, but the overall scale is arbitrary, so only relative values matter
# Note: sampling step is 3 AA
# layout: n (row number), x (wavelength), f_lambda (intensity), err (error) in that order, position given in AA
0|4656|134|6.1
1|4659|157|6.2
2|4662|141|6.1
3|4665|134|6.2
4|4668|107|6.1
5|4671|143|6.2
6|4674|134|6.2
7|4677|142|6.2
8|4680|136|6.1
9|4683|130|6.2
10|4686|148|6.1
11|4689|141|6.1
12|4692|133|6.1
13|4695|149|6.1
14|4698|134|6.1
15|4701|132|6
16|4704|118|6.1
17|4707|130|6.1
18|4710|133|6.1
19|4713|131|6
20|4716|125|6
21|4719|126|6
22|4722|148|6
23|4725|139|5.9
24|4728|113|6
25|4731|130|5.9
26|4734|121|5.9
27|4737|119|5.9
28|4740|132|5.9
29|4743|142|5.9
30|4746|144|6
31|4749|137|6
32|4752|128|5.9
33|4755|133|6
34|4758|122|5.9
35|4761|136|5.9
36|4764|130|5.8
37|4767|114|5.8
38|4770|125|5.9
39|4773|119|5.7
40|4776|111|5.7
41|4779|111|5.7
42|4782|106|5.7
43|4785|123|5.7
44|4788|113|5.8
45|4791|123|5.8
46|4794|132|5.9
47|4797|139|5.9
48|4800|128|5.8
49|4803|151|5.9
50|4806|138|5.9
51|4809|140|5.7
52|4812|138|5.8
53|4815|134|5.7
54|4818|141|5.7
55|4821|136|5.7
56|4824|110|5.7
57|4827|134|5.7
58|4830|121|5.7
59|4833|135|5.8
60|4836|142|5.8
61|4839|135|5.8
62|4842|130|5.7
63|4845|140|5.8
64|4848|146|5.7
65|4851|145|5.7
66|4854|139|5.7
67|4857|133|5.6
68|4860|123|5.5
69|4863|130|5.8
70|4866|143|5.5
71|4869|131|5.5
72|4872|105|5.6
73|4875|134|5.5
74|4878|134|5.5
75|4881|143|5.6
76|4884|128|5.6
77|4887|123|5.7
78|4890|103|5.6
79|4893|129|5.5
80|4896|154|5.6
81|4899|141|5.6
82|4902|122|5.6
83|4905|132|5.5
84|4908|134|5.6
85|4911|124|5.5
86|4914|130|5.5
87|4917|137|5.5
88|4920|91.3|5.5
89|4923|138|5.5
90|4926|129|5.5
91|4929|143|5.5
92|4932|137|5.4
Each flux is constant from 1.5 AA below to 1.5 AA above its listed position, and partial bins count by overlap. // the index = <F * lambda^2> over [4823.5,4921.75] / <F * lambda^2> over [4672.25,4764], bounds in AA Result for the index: 1.0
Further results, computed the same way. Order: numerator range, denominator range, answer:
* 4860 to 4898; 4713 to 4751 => 1.05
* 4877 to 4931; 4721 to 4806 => 1.08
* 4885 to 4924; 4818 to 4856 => 0.97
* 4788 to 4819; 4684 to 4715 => 1.05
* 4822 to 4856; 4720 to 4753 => 1.06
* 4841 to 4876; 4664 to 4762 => 1.07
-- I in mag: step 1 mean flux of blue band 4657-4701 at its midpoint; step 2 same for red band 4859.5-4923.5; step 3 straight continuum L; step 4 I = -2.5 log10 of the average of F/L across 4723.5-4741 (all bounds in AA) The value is 0.08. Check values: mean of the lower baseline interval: 138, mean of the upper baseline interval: 129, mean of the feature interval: 125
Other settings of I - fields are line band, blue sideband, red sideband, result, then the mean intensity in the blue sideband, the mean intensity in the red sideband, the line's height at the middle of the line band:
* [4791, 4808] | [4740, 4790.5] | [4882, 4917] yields -0.09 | 125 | 130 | 126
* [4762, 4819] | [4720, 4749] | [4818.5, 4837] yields 0.03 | 132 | 130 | 131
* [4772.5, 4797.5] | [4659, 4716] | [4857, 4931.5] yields 0.11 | 135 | 129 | 132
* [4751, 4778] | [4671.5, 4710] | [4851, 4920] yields 0.08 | 136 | 130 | 134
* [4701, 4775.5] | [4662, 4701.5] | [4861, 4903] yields 0.05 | 136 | 130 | 134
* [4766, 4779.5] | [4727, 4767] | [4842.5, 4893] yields 0.12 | 129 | 131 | 130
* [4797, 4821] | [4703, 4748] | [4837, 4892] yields -0.06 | 130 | 131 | 131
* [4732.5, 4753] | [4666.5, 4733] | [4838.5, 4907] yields 0.01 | 133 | 132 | 133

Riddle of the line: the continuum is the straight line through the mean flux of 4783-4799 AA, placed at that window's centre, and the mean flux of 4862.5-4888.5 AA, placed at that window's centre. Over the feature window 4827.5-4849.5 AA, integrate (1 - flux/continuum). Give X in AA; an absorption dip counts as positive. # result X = -1.3 AA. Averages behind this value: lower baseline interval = 125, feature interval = 136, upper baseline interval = 130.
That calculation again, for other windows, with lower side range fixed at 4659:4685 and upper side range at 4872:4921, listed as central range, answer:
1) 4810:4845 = -0.6 AA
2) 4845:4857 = -1.1 AA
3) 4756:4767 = 0.4 AA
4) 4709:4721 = 0.4 AA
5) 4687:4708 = 0.0 AA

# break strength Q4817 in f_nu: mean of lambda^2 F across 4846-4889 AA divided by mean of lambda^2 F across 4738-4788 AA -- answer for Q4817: 1.1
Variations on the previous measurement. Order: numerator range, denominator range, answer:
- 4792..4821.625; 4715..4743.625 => 1.10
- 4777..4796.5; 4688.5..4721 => 0.93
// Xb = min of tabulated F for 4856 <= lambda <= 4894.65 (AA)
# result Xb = 103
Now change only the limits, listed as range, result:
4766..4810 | 106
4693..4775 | 113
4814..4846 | 110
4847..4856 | 139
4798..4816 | 128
